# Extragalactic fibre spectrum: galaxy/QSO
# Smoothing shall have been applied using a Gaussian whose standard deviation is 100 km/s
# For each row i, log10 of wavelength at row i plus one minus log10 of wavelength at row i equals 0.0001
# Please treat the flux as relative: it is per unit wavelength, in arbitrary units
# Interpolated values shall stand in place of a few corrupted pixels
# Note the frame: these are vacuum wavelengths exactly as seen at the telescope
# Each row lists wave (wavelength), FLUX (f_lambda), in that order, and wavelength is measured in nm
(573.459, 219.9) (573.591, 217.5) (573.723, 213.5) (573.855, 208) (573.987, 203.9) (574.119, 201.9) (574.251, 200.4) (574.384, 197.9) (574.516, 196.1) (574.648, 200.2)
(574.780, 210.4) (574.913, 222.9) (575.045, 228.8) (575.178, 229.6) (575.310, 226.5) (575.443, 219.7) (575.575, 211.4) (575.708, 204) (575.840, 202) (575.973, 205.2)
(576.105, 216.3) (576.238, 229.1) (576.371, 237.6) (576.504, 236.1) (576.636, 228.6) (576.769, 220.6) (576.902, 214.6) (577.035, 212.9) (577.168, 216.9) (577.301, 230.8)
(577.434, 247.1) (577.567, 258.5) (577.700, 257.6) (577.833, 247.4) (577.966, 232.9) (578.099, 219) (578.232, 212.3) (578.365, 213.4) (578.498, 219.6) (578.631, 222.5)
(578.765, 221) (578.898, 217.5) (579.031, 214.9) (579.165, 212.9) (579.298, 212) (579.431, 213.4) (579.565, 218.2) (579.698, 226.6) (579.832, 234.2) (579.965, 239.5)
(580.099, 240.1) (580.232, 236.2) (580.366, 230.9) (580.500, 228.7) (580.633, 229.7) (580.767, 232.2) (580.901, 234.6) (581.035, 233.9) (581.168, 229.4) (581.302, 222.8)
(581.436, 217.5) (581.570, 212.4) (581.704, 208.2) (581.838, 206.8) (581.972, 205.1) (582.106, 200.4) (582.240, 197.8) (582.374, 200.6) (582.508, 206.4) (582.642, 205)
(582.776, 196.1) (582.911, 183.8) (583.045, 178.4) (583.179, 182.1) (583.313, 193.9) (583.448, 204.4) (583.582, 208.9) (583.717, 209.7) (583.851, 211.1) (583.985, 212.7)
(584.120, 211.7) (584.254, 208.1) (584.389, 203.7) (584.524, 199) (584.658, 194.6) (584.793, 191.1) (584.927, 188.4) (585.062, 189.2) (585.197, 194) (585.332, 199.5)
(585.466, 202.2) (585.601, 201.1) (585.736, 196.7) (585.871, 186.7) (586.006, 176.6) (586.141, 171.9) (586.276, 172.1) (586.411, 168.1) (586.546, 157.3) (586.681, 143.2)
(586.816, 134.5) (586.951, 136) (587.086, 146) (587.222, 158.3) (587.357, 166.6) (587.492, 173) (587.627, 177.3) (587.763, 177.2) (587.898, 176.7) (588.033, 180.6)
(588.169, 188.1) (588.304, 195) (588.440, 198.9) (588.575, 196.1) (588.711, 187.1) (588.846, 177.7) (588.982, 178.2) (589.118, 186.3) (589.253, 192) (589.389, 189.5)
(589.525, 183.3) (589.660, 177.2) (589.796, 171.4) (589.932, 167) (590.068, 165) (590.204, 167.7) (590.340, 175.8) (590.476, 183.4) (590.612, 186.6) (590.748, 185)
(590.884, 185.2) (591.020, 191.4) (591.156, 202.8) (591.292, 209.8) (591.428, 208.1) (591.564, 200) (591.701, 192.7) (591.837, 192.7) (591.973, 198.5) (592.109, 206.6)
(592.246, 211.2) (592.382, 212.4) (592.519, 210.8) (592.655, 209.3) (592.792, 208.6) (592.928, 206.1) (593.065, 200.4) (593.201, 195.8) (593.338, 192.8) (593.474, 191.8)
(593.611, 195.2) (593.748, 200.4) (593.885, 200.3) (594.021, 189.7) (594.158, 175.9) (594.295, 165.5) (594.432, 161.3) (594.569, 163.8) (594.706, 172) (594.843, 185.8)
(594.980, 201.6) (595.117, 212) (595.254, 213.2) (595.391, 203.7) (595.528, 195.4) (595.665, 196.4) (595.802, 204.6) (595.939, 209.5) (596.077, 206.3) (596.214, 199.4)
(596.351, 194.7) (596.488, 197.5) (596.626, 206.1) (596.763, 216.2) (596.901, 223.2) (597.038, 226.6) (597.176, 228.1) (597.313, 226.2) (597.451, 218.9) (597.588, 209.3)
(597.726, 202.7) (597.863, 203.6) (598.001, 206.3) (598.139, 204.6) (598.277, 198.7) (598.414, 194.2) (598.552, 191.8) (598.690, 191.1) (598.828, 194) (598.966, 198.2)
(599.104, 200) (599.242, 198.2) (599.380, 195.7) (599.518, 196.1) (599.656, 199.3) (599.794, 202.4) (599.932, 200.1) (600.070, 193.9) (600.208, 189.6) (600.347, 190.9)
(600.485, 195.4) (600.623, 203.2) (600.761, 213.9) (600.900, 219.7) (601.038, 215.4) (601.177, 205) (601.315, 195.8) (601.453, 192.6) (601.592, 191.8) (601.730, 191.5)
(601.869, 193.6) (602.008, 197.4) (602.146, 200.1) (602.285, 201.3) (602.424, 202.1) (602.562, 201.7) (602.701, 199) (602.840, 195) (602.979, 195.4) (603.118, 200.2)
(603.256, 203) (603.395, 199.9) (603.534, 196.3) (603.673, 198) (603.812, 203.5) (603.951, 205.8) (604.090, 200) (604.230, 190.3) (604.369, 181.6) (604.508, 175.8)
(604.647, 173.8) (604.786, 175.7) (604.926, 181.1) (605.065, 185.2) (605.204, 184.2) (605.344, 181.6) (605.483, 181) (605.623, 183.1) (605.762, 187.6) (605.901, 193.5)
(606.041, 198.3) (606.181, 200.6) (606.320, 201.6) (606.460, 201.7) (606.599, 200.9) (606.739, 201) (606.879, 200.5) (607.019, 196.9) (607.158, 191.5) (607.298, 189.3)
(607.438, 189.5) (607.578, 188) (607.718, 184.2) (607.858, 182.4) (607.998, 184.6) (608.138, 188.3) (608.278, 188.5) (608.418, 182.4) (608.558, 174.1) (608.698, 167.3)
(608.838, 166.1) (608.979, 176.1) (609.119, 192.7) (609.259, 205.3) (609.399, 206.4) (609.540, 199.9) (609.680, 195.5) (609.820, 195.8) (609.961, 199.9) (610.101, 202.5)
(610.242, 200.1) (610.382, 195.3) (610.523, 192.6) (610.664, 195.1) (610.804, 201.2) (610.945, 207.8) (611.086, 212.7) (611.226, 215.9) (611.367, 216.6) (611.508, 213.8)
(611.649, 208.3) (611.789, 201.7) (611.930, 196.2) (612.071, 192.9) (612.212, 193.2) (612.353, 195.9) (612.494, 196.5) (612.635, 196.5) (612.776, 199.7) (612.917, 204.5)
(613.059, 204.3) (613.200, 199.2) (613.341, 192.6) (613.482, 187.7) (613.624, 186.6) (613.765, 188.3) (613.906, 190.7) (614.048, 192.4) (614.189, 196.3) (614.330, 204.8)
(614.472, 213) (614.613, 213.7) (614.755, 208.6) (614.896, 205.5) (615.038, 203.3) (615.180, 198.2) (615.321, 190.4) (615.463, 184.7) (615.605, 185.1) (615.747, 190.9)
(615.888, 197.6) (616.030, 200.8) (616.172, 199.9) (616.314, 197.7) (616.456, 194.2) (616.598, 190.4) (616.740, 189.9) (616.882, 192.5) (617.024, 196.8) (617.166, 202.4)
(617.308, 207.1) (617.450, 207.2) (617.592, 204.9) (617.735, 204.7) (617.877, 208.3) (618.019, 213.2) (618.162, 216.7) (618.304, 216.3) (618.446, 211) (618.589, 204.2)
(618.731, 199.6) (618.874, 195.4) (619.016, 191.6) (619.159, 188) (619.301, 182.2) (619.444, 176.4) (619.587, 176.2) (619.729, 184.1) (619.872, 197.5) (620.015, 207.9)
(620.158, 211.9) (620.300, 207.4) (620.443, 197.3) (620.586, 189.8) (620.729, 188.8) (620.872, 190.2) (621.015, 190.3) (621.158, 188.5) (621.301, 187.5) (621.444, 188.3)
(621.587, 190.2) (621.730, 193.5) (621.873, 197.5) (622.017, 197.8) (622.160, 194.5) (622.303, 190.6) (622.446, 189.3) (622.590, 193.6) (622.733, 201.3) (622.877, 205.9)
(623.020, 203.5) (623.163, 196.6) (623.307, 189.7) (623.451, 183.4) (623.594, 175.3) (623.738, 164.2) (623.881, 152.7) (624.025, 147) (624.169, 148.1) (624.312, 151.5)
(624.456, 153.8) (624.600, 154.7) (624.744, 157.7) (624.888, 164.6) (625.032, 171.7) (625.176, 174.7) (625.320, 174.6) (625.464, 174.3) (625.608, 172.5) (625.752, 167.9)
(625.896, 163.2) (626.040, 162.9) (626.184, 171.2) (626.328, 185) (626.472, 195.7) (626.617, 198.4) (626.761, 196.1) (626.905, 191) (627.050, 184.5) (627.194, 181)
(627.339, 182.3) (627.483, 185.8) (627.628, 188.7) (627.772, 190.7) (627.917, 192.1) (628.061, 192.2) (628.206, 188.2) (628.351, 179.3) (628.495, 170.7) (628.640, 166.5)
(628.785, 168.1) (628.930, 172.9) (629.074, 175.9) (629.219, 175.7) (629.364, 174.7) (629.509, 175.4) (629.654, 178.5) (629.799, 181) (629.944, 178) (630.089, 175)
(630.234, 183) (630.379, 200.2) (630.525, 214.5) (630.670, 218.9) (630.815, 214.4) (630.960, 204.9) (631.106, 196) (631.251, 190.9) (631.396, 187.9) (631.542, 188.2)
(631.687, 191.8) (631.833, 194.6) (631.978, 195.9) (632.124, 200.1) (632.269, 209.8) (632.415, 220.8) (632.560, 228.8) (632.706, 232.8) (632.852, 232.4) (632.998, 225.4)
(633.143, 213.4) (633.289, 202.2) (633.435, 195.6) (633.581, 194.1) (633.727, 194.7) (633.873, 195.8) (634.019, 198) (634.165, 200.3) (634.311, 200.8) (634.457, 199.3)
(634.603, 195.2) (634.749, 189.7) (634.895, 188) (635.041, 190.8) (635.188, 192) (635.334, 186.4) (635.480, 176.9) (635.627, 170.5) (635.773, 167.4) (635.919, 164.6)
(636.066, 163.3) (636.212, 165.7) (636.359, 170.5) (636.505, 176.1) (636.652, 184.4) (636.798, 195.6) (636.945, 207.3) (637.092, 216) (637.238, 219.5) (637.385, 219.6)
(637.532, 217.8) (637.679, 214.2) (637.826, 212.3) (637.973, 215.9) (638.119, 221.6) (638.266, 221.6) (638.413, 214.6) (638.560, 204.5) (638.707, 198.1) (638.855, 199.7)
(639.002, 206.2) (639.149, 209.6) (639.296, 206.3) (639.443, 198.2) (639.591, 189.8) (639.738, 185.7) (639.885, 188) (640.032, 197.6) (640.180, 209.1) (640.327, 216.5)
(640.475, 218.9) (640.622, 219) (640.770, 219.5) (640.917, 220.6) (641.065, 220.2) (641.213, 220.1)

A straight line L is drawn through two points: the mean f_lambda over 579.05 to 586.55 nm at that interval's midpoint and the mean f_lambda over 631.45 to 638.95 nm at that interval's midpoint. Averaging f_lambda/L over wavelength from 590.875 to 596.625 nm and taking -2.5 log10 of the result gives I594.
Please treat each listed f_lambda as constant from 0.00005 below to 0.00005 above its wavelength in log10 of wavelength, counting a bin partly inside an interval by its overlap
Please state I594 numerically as 0.04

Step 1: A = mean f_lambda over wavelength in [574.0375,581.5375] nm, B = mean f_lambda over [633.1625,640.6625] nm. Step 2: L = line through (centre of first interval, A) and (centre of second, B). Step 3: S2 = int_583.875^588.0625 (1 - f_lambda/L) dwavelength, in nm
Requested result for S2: 0.74 nm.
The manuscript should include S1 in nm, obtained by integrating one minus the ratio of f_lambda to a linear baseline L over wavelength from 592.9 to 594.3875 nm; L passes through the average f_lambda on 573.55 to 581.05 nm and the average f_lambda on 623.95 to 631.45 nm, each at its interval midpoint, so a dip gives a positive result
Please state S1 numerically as 0.121 nm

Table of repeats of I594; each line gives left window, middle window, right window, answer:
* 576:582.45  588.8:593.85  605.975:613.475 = 0.11 mag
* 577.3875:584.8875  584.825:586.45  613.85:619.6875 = 0.14 mag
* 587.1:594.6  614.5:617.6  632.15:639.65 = -0.02 mag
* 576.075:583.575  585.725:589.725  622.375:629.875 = 0.21 mag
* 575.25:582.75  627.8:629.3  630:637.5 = 0.12 mag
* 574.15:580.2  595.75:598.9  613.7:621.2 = 0.02 mag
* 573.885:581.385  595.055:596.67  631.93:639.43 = 0.06 mag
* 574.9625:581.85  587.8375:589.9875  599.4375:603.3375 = 0.16 mag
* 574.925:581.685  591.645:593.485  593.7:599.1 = 0.01 mag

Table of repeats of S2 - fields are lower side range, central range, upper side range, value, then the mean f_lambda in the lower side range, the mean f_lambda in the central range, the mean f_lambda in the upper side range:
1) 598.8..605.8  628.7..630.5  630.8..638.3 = 0.174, 195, 179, 199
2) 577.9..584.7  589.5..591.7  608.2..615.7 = 0.247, 214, 185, 197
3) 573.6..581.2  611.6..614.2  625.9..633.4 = 0.075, 222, 196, 192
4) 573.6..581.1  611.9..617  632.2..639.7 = 0.286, 222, 197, 200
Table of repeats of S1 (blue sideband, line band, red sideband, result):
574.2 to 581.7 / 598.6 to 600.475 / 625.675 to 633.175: 0.12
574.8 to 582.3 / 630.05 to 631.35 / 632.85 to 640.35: 0.00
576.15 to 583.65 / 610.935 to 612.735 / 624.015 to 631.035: -0.10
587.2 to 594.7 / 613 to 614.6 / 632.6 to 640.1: -0.03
